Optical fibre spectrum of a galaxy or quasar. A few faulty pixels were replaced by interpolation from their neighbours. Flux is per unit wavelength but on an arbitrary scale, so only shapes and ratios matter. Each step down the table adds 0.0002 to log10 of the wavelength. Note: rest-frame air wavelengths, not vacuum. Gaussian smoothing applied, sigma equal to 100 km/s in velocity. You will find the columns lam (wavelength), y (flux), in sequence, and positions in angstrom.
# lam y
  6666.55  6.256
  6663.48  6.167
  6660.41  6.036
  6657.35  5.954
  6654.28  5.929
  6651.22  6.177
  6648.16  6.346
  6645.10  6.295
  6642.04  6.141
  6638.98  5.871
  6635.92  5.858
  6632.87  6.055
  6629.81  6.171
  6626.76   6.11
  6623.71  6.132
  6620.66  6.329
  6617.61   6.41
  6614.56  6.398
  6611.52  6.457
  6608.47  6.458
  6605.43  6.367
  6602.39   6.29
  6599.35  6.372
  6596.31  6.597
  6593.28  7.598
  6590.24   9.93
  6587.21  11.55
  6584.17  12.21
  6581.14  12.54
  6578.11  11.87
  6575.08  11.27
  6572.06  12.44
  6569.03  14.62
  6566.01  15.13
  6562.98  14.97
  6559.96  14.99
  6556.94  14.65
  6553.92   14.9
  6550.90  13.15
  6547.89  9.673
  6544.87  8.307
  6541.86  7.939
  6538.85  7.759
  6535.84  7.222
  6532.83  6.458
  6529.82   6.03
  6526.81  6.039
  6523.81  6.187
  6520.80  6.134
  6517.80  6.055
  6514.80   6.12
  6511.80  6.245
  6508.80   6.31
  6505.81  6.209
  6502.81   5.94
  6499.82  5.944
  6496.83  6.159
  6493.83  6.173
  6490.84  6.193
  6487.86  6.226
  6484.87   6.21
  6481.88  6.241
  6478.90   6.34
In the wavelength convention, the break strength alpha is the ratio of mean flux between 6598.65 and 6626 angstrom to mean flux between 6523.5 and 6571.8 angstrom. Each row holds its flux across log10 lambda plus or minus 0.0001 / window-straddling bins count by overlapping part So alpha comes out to 0.60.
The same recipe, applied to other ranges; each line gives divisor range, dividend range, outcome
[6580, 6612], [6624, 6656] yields 0.73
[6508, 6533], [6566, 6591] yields 2.00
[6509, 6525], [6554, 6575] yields 2.32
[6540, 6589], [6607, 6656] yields 0.50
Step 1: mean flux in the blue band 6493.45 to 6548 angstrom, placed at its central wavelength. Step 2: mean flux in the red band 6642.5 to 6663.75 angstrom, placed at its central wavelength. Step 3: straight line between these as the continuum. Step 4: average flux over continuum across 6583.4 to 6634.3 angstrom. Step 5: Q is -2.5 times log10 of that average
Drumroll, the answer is -0.14 mag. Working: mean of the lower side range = 6.61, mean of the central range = 7.19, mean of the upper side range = 6.13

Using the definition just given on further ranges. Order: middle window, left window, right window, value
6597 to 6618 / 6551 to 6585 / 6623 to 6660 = 0.43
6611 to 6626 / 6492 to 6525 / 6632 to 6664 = -0.04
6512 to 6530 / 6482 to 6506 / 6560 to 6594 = 0.31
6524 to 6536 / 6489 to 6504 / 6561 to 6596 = 0.32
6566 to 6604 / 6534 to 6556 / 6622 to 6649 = -0.25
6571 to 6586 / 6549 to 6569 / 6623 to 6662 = 0.04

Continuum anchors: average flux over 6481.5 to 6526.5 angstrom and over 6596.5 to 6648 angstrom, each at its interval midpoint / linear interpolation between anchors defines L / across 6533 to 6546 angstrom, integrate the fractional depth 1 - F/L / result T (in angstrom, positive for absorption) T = -3.1 angstrom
